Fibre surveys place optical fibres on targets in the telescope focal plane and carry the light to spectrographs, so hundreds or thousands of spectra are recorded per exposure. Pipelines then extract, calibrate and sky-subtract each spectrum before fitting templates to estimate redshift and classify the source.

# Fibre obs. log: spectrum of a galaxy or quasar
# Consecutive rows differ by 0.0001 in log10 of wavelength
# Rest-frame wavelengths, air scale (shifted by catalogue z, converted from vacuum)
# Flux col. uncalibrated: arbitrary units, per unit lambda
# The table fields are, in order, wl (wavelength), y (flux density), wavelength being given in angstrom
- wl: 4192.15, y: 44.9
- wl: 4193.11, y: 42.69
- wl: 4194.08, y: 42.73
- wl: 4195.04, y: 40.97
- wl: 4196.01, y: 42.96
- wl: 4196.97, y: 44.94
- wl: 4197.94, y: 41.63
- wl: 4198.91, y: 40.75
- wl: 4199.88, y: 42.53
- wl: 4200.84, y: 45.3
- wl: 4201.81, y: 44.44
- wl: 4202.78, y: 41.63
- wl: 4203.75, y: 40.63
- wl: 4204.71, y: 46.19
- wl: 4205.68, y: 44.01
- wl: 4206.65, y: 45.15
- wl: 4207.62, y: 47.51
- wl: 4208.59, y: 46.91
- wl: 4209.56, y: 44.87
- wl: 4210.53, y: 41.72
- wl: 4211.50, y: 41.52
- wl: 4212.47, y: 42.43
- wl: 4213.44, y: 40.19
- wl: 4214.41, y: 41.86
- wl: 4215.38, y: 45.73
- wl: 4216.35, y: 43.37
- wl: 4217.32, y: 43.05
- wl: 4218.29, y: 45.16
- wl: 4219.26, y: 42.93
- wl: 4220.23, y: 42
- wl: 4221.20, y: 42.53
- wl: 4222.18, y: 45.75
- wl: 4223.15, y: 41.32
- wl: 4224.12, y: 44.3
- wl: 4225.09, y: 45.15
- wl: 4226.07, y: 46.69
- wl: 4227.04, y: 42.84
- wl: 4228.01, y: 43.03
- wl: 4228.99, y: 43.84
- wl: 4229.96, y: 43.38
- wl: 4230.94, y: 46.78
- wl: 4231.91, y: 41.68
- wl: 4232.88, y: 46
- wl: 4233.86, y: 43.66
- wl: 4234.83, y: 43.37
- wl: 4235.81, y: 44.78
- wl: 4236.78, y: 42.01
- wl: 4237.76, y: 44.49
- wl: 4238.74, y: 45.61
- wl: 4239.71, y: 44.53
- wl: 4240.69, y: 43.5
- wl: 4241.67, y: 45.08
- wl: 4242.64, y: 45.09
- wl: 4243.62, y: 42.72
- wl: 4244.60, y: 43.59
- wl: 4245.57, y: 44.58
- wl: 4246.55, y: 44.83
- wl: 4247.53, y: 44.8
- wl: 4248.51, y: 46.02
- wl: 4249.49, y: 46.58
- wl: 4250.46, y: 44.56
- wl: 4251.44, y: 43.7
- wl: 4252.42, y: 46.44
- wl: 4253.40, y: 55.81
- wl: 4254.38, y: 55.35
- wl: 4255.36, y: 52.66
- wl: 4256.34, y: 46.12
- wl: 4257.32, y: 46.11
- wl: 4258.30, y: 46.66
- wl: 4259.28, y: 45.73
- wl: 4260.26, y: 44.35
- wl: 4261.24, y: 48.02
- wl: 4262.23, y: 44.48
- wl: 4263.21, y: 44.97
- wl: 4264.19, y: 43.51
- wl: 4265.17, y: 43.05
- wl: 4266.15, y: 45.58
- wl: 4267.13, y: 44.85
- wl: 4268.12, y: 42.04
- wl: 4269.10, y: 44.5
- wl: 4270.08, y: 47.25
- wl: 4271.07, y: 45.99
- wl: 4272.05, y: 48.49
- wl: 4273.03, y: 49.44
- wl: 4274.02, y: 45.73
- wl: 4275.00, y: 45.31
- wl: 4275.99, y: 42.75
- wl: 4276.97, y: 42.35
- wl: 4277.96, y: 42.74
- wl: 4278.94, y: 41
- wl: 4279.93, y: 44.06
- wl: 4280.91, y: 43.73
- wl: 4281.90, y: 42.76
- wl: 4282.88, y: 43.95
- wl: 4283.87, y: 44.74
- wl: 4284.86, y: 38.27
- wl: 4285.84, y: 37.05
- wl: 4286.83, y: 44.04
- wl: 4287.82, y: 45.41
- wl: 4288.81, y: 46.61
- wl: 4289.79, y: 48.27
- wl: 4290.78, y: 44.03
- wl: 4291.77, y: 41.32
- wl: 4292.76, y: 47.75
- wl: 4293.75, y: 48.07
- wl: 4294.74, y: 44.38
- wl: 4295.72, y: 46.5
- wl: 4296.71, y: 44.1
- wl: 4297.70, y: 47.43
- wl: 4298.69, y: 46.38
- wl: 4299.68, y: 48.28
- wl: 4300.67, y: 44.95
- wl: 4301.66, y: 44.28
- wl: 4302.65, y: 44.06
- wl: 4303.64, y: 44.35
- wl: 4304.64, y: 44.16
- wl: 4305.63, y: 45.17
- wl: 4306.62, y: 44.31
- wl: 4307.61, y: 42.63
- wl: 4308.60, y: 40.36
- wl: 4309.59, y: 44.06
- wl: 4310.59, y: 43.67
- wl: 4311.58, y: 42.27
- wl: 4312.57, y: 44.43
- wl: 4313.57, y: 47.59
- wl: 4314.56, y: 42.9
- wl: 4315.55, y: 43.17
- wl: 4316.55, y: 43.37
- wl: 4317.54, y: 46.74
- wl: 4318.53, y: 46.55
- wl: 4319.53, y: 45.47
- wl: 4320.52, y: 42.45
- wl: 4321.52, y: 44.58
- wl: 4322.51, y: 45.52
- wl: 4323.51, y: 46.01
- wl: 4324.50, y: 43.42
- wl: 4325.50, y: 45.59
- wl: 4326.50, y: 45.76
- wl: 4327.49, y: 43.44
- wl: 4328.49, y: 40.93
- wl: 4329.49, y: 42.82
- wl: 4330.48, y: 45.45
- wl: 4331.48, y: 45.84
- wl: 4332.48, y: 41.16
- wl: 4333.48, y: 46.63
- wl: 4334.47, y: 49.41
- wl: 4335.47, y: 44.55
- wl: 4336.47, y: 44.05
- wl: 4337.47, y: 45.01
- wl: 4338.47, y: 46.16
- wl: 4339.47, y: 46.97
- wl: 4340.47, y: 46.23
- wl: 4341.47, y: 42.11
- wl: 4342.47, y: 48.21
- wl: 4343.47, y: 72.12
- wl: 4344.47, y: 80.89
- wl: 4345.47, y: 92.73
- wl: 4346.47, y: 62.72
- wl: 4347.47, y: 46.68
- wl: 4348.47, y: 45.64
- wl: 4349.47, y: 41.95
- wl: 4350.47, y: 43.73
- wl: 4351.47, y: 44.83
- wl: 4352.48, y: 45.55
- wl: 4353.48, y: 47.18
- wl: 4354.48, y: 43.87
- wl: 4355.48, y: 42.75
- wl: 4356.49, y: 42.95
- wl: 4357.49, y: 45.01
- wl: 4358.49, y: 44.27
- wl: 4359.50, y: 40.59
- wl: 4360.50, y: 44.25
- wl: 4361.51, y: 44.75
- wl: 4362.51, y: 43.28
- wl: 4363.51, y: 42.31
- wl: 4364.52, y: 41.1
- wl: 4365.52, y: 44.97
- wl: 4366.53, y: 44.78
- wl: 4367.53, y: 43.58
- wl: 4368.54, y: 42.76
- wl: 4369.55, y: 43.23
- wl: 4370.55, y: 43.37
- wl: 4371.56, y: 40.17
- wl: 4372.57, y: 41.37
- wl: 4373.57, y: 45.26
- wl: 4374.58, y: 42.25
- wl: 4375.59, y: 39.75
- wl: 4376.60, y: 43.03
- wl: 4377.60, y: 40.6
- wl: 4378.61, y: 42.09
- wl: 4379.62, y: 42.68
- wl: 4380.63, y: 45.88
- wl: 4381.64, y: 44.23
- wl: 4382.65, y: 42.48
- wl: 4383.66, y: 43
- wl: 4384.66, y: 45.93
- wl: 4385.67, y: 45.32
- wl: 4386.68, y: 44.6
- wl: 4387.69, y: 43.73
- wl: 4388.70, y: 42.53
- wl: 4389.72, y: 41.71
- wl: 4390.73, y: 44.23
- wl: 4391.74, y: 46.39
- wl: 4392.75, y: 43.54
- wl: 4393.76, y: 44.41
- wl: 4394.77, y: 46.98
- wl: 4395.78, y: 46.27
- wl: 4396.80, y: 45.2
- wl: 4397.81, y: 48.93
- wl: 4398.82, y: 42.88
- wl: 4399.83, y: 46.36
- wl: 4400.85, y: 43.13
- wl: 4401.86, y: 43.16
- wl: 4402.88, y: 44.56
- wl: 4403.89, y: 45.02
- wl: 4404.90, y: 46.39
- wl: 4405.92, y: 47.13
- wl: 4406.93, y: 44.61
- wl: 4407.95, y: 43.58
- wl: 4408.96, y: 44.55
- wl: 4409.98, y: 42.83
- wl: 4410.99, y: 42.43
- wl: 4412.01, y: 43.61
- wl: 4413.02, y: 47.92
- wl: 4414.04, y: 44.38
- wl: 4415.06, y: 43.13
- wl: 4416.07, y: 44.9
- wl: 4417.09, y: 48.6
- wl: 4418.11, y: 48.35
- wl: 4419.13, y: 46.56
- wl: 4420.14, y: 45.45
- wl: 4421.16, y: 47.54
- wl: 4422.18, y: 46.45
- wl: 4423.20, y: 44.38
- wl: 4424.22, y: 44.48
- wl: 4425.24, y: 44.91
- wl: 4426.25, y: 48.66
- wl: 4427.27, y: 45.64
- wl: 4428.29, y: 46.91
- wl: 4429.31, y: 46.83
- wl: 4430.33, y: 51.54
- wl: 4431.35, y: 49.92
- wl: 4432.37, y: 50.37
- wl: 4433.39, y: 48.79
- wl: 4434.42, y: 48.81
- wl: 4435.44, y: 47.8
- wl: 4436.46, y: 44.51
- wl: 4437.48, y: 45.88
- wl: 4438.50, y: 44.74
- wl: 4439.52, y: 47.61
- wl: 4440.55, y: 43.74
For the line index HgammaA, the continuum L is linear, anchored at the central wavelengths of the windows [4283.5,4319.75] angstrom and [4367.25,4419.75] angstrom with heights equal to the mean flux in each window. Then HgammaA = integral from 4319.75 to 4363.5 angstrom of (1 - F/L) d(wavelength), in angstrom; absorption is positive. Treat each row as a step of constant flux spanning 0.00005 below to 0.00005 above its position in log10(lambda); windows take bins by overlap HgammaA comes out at -3.1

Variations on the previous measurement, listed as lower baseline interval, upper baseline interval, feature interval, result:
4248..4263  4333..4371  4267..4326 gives 3.9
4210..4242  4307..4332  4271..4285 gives -0.1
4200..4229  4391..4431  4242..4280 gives -1.3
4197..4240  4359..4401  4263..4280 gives -0.4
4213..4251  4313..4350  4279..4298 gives 0.9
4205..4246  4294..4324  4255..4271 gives -0.5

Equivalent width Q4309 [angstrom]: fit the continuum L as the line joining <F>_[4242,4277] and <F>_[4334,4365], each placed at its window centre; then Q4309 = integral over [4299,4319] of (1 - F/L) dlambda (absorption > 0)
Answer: 1.3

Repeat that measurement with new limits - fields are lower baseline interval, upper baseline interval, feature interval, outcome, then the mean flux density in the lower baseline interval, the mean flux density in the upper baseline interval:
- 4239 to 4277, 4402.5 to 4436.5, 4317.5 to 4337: 0.5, 45.9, 46.3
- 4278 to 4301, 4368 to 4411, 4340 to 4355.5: -3.2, 44.5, 43.9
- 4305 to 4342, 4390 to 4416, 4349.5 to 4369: 0.4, 44.5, 44.9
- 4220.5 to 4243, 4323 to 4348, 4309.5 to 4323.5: 1.3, 44.1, 50.2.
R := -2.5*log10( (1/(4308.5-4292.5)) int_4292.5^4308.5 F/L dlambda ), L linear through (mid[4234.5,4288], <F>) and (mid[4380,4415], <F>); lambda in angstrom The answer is -0.01 mag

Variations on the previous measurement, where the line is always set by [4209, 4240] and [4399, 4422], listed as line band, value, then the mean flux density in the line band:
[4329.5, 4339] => -0.02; 45.2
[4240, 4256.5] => -0.06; 46.5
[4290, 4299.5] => -0.04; 45.7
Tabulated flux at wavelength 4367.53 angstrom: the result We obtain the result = 43.58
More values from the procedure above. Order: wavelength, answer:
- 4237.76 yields 44.49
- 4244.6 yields 43.59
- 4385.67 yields 45.32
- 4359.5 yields 40.59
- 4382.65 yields 42.48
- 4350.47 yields 43.73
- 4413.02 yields 47.92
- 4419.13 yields 46.56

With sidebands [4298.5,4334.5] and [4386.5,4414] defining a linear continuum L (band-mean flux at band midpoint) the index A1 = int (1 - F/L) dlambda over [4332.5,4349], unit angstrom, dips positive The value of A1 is -3.3 angstrom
